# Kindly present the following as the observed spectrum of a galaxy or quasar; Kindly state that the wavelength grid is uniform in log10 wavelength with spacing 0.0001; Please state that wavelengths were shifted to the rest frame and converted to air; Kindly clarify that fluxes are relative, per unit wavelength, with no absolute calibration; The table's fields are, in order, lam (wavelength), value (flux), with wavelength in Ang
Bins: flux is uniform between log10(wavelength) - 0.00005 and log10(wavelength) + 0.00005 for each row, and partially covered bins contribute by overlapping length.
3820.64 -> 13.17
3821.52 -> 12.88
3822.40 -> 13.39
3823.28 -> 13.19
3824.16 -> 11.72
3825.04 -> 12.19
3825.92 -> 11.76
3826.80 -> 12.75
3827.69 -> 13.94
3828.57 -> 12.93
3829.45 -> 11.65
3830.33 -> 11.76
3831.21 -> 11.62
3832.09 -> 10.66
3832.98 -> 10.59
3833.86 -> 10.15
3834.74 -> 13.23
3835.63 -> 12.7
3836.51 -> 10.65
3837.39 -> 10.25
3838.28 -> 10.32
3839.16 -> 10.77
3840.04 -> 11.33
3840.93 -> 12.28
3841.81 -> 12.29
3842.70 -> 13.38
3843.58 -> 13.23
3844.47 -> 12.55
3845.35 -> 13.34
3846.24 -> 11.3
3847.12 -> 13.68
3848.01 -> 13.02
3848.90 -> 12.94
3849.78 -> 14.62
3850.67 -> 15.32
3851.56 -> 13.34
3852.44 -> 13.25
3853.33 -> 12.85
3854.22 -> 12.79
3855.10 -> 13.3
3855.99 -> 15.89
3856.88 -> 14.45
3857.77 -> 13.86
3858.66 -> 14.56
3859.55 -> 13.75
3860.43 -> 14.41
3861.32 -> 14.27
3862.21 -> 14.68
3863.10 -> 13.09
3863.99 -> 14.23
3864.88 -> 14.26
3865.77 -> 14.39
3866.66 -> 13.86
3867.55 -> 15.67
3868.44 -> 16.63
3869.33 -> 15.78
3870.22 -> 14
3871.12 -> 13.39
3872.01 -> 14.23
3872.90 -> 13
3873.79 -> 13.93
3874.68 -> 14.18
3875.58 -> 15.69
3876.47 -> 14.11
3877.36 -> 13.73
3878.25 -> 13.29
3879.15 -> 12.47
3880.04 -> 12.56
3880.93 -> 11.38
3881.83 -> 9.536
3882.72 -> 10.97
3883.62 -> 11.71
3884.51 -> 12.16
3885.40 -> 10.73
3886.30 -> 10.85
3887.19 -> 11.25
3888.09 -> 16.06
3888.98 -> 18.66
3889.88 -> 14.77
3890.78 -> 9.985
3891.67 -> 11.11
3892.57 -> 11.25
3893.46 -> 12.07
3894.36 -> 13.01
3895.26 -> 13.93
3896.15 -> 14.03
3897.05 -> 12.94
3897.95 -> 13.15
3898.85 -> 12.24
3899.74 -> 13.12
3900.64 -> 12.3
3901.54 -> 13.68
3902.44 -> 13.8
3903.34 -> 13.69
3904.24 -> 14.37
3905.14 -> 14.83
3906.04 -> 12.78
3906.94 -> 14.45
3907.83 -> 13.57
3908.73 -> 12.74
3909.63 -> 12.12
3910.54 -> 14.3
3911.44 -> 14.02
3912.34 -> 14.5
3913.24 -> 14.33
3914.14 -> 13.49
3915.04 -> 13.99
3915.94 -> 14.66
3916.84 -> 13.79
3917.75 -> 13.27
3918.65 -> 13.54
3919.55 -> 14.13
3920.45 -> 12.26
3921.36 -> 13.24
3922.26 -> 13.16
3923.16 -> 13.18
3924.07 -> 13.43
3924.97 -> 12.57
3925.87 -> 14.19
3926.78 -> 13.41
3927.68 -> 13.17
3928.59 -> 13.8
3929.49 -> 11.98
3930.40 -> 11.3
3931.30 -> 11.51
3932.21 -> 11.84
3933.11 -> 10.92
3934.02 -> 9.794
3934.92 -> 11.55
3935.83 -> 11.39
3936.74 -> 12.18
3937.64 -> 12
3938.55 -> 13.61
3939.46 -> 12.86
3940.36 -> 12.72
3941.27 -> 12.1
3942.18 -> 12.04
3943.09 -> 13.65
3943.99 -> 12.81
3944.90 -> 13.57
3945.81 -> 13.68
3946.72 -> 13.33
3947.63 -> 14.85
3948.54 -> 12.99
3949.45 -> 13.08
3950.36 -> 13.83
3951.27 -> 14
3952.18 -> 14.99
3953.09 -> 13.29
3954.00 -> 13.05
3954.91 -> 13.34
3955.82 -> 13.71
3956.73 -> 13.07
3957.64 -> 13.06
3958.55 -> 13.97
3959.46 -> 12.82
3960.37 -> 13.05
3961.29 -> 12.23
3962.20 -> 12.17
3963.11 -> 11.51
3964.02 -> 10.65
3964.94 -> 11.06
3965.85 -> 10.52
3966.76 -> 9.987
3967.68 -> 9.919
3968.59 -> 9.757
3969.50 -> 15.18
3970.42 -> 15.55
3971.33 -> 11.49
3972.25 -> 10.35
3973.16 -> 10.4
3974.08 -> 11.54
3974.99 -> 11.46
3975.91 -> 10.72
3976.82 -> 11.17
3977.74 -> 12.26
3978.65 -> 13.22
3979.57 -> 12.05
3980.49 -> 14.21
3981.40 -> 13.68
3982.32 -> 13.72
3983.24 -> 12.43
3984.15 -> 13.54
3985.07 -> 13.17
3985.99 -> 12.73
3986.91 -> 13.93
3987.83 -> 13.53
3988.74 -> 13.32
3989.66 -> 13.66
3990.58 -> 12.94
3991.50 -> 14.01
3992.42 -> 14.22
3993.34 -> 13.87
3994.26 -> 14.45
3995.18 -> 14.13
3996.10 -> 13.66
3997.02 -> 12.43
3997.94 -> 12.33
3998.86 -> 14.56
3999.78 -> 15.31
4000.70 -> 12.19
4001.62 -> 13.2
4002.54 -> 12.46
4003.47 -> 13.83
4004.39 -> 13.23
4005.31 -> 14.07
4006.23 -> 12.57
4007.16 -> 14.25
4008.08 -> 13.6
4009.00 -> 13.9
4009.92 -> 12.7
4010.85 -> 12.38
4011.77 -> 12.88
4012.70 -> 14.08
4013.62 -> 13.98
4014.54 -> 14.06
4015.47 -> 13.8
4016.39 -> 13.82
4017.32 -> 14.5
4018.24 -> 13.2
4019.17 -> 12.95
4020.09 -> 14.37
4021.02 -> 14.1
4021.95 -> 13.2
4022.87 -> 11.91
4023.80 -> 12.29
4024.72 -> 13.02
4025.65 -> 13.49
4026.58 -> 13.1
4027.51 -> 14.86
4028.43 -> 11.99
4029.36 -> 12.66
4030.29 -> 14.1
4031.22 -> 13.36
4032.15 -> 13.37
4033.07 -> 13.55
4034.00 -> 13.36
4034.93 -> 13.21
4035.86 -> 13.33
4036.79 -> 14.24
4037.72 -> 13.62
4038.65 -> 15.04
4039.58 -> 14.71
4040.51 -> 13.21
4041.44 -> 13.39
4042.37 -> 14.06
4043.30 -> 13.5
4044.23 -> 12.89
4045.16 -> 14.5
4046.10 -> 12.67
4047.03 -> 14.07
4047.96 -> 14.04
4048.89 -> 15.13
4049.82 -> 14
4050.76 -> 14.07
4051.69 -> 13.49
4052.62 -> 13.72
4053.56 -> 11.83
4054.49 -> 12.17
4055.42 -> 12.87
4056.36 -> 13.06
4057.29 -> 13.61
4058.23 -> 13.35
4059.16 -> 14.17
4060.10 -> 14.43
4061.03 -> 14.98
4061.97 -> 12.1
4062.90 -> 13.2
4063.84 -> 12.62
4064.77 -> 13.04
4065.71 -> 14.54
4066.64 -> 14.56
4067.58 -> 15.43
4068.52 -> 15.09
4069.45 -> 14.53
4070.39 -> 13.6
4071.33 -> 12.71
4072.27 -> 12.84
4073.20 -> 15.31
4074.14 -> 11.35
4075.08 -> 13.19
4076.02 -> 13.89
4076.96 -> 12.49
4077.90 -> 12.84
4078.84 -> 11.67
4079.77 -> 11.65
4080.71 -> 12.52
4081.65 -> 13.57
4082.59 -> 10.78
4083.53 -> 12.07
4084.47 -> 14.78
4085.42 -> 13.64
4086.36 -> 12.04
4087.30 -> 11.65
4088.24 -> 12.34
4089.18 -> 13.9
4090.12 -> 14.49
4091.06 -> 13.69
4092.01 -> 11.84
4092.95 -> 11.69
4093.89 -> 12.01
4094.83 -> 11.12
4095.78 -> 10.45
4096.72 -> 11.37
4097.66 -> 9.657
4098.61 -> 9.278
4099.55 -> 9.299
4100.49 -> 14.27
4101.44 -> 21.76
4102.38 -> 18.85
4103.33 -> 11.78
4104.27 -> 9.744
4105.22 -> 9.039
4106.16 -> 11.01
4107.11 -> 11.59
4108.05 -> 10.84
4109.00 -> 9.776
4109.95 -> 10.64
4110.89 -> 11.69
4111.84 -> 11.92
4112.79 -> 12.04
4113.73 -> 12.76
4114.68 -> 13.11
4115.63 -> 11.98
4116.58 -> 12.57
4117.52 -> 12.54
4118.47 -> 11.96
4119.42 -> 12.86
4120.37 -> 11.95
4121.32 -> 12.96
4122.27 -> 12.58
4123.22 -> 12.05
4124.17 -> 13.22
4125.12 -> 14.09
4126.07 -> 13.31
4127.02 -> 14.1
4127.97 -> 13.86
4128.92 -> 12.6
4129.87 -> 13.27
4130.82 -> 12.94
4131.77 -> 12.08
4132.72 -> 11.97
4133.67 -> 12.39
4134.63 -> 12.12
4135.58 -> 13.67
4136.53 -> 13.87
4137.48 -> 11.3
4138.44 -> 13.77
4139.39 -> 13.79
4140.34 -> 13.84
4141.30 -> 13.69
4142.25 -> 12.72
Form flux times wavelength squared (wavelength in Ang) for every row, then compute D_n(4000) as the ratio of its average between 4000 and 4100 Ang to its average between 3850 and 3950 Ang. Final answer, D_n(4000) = 1.07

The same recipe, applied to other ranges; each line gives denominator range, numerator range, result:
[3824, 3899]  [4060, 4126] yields 1.09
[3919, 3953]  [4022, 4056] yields 1.10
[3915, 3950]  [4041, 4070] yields 1.14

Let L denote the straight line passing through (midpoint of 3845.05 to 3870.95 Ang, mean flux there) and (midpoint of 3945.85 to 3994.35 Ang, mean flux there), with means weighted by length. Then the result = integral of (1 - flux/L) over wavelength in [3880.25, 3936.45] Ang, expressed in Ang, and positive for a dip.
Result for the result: 2.38 Ang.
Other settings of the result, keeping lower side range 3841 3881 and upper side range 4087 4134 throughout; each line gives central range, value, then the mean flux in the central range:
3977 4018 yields -1.4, 13.5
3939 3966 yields 0.7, 13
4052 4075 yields -1.6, 13.5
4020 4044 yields -1.2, 13.5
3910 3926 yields -0.2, 13.6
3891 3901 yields 0.7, 12.6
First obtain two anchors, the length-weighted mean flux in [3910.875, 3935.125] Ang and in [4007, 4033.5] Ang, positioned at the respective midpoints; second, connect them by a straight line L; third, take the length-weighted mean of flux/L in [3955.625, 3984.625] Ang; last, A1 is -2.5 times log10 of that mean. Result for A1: 0.088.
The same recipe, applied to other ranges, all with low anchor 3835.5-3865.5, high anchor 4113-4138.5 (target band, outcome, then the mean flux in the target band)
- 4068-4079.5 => -0.03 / 13.3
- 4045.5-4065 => -0.05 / 13.5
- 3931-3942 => 0.10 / 11.9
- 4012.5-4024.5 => -0.05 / 13.5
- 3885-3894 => 0.04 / 12.7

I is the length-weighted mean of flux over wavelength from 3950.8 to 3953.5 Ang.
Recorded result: 14.1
